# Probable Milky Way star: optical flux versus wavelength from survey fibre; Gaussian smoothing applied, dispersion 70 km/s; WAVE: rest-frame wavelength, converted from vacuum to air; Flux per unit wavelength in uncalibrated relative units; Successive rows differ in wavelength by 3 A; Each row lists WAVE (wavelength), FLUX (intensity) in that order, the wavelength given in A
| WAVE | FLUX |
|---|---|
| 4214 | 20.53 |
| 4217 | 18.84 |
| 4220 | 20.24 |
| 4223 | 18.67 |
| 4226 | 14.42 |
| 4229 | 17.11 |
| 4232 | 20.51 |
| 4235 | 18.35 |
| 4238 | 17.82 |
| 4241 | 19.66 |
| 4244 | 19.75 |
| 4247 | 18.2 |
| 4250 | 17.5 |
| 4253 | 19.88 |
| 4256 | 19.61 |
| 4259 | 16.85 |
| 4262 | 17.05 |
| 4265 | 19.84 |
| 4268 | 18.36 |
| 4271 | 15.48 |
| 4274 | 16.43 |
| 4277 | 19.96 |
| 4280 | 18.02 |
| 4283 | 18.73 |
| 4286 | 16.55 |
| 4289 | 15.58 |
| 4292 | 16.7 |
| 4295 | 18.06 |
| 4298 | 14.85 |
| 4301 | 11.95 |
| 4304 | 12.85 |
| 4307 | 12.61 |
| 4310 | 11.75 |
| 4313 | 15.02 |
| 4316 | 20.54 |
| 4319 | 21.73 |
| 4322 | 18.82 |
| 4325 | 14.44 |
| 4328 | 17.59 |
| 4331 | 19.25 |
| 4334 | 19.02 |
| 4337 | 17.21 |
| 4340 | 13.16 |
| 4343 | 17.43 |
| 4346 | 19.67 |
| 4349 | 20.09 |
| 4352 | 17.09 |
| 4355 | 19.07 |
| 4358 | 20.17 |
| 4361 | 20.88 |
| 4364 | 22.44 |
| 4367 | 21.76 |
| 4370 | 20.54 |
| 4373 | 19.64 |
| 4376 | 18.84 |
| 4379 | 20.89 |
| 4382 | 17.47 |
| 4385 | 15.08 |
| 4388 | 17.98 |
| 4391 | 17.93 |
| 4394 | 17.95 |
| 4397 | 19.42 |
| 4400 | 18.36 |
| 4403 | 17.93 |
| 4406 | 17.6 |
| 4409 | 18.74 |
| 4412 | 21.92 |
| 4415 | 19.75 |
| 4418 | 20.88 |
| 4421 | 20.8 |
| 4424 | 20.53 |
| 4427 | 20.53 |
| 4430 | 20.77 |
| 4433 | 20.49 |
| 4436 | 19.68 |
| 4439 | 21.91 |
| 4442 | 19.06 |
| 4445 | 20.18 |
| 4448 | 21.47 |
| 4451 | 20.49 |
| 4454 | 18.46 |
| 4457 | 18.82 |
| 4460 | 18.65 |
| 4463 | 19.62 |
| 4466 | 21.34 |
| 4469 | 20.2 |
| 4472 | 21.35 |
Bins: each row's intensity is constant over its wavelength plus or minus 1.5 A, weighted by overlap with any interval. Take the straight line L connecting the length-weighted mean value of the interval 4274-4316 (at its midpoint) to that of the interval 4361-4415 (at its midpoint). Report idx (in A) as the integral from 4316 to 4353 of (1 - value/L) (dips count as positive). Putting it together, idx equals -1.9 A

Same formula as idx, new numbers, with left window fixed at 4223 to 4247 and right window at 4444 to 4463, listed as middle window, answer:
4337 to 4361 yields 1.0 A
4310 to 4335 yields 1.2 A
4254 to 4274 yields 0.7 A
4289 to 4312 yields 5.5 A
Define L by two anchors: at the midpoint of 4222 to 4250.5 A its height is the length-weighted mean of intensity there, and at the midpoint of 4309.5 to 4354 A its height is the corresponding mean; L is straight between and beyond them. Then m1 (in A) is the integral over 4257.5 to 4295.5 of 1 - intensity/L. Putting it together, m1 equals 1.0 A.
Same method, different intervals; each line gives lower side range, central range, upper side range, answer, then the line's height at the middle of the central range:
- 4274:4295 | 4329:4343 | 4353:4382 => 1.5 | 19.2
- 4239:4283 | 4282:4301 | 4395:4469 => 2.3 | 18.6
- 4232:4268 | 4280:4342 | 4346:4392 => 8.6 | 19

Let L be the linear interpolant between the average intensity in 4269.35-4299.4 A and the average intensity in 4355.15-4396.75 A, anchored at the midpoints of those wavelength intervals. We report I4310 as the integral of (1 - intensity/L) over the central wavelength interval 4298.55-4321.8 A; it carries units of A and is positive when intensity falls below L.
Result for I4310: 3.1 A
